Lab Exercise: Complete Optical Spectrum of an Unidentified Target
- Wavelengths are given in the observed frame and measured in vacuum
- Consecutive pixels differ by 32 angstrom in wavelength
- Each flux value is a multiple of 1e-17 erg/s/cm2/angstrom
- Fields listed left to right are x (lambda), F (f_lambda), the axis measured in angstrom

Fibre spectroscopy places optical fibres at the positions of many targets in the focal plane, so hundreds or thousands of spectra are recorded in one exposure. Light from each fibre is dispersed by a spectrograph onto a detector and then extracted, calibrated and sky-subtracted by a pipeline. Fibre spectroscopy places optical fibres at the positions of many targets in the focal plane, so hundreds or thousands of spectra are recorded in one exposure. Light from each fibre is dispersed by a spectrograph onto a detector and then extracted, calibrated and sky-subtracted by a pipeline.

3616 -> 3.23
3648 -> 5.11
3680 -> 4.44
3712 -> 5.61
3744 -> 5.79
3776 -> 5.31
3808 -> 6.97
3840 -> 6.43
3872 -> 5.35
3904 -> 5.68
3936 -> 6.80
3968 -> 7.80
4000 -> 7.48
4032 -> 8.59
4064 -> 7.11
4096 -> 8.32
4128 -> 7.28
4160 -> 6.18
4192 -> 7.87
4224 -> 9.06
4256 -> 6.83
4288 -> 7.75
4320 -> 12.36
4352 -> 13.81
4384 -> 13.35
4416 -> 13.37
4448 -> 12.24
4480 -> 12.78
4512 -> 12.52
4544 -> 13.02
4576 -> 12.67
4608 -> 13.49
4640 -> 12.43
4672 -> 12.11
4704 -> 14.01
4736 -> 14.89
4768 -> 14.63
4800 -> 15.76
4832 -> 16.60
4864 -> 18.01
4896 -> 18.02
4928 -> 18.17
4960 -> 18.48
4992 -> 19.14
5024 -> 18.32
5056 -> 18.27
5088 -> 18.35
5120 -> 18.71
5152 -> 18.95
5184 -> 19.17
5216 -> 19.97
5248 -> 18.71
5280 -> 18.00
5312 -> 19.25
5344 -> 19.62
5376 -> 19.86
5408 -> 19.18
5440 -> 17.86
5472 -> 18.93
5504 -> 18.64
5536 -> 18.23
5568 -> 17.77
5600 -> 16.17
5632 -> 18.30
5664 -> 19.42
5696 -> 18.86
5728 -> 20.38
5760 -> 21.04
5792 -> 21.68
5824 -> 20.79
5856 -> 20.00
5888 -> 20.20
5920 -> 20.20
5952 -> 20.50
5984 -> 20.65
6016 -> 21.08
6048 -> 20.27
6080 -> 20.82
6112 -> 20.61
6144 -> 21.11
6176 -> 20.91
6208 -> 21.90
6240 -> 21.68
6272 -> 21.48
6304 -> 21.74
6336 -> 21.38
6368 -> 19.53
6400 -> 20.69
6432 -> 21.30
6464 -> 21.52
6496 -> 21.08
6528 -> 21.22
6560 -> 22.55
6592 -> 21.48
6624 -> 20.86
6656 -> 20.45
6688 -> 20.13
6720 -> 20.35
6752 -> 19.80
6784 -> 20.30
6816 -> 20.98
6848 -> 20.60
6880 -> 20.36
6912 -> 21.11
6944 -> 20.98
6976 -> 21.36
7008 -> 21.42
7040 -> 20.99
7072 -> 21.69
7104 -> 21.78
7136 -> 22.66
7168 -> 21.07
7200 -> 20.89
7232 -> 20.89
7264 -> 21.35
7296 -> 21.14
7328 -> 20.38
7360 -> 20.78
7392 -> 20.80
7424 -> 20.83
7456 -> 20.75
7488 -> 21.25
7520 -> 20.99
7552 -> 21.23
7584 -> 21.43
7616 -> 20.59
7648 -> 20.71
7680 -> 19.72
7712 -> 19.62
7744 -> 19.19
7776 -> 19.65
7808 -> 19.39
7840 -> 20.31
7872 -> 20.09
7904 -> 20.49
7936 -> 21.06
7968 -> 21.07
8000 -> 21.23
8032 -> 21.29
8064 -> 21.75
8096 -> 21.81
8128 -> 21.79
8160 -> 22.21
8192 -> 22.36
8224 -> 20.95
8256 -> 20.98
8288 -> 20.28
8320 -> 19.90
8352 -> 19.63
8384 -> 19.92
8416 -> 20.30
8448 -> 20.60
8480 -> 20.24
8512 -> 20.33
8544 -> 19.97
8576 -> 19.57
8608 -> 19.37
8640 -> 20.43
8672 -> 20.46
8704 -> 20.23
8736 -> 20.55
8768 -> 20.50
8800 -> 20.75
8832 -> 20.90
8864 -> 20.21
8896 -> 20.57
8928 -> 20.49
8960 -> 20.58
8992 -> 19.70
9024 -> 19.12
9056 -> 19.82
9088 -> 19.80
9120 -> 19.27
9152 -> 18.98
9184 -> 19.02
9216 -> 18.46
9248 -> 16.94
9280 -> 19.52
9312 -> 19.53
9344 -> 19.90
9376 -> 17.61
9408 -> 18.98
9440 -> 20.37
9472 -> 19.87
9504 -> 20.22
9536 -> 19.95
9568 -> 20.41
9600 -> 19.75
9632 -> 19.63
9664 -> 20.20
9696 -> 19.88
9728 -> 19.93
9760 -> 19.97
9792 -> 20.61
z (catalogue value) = 0.082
